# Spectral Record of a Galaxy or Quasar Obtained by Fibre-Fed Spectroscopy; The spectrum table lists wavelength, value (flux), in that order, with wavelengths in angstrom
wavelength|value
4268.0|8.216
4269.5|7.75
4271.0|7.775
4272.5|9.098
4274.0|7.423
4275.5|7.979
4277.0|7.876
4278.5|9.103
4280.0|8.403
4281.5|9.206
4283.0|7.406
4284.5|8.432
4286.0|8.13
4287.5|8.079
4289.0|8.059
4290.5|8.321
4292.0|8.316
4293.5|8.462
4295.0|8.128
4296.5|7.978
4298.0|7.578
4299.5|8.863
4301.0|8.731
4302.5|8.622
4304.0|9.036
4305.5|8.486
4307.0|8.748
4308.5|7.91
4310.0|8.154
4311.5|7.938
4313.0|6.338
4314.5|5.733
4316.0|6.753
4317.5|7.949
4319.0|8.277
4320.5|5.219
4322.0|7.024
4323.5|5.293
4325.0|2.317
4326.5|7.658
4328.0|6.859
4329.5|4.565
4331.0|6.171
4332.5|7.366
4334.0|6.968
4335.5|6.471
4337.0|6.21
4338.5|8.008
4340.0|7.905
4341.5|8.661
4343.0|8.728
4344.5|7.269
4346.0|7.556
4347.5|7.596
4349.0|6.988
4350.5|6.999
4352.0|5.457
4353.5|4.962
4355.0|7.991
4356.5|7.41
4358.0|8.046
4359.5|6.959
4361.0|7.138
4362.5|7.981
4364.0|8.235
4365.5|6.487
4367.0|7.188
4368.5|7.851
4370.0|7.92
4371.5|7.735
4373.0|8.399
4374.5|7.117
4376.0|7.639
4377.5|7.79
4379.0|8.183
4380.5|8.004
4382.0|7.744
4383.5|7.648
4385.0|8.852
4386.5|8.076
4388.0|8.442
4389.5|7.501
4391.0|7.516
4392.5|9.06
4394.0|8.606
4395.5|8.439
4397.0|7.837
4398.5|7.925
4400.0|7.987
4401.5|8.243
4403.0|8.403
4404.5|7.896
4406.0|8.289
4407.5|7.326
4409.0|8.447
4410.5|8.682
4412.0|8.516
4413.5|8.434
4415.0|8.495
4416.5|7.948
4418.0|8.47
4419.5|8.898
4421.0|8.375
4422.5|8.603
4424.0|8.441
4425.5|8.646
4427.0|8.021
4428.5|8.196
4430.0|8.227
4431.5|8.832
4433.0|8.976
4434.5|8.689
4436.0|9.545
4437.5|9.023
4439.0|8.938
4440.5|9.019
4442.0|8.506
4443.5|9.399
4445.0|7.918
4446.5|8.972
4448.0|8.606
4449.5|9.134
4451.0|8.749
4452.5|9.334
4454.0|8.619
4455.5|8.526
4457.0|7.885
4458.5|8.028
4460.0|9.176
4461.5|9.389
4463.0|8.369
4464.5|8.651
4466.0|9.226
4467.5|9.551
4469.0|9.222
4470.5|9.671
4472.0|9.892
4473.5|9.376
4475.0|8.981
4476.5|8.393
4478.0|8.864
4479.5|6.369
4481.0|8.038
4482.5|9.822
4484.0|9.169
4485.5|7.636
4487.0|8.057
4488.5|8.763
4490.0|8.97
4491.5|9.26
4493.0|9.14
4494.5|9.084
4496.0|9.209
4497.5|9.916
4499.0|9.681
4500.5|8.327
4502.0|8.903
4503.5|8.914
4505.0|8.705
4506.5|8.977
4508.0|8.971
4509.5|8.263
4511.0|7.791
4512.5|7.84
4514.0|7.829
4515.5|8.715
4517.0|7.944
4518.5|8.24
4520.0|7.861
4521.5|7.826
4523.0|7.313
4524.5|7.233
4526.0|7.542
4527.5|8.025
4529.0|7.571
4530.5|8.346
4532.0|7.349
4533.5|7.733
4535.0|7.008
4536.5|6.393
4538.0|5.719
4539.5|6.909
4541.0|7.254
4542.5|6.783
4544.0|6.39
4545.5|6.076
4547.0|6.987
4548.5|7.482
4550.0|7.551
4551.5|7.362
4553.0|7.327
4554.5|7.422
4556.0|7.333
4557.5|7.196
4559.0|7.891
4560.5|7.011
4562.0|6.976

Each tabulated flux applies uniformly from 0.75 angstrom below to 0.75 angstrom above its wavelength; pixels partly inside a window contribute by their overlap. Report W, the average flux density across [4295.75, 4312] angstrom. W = 8.37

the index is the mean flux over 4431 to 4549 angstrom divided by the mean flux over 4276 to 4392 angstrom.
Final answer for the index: 1.11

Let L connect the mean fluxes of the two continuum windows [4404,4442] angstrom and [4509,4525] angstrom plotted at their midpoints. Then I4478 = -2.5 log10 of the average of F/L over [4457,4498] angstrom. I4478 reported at -0.09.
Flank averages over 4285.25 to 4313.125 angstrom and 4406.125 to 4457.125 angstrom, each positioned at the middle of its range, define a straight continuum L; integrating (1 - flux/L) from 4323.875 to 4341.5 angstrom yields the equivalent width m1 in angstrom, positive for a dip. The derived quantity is 3.93 angstrom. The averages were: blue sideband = 8.25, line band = 6.48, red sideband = 8.6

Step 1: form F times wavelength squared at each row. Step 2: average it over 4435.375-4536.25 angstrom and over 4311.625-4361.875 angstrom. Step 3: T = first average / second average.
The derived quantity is 1.3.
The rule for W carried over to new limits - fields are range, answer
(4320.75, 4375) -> 7.02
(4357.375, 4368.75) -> 7.46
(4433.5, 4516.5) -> 8.8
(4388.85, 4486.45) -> 8.58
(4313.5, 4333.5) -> 6.26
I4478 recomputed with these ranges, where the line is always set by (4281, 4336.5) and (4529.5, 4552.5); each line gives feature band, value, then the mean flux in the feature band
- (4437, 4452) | -0.22 mag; 8.83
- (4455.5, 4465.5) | -0.20 mag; 8.59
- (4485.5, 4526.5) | -0.19 mag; 8.48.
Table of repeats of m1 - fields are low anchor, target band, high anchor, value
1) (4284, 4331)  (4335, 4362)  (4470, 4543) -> 1.3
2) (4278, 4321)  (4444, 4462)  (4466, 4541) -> -0.9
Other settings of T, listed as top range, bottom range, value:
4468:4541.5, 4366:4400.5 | 1.10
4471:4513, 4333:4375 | 1.27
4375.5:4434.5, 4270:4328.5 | 1.12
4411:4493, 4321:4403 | 1.23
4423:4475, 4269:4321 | 1.18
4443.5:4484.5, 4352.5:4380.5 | 1.23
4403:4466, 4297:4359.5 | 1.26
